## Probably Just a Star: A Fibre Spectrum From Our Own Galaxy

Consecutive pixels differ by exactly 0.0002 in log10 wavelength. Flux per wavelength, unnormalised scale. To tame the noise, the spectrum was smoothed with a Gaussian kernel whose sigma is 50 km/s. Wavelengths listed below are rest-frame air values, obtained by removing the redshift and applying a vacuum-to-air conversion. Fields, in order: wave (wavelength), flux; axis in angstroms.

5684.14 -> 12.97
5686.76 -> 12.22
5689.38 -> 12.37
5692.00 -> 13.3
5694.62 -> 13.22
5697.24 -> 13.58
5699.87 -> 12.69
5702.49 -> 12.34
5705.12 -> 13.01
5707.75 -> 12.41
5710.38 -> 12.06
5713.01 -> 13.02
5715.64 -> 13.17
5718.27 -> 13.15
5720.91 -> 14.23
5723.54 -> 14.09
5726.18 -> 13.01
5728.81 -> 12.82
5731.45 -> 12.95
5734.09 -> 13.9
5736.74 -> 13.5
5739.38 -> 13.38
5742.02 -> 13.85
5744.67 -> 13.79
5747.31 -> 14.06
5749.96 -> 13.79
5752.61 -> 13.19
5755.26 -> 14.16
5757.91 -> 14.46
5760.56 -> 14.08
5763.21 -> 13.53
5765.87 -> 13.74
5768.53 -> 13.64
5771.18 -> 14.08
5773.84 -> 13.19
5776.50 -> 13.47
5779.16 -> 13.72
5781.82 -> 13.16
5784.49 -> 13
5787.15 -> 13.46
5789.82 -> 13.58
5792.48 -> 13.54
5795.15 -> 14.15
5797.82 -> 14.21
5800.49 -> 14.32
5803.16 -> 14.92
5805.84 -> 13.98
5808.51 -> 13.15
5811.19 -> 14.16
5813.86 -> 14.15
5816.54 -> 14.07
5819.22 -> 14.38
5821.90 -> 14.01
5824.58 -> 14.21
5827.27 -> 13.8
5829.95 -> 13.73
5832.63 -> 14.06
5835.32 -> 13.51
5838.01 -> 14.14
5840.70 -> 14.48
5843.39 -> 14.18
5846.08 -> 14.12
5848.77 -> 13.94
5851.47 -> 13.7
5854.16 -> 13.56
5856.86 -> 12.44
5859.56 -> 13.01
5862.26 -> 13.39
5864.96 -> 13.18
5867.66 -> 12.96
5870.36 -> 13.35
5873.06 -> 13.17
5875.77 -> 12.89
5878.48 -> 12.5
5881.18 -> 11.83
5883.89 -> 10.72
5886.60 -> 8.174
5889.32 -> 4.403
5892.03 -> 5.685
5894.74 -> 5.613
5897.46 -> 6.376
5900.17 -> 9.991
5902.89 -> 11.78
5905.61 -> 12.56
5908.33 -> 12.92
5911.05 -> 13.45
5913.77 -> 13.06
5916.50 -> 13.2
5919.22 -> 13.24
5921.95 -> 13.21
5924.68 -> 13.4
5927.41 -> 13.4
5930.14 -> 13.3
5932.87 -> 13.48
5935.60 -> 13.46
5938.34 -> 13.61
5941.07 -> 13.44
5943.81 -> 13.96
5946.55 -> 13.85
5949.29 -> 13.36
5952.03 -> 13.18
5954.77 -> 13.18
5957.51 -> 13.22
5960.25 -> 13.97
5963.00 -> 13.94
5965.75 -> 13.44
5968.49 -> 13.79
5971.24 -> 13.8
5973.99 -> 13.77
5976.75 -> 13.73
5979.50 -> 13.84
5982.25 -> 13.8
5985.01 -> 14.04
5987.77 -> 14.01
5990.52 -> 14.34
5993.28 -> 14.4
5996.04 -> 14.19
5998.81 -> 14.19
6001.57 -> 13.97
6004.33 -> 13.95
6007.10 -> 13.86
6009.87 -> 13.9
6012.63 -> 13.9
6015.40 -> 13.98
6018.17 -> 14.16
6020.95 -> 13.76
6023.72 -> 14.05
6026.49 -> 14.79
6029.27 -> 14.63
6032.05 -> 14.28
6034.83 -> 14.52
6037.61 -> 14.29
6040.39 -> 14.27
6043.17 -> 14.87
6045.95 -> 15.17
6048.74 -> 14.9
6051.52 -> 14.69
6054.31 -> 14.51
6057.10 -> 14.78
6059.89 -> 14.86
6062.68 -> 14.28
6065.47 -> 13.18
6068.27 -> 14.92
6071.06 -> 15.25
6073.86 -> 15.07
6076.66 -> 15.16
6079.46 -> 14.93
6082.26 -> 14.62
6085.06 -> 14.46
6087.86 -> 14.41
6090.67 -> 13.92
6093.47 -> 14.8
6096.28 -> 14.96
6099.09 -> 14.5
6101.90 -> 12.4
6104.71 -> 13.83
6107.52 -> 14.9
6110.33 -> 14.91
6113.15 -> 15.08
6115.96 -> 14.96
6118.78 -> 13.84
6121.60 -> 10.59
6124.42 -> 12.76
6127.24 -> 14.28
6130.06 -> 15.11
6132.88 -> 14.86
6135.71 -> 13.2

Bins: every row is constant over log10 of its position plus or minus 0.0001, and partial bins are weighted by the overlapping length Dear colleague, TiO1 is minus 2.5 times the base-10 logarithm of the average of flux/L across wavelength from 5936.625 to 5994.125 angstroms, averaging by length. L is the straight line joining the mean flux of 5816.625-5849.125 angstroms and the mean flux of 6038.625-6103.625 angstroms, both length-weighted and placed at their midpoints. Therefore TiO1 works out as 0.05 mag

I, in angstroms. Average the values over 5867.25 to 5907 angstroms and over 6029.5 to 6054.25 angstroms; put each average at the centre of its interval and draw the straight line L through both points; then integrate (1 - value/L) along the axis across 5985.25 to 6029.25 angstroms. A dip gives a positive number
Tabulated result -1.7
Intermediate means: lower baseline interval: 10.1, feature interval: 14.1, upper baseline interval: 14.6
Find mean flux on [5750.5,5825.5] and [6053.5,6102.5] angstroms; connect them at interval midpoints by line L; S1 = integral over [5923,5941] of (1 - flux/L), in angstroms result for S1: 0.95 angstroms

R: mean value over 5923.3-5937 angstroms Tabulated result 13.4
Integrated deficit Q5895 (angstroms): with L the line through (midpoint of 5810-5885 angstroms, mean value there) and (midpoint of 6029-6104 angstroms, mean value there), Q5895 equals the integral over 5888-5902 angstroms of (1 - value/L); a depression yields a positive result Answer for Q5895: 7.27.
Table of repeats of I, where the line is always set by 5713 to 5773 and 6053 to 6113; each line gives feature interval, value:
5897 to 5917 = 3.2 angstroms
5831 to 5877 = 1.3 angstroms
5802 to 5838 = -0.4 angstroms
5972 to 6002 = 0.5 angstroms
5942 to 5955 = 0.6 angstroms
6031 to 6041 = 0.0 angstroms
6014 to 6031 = 0.2 angstroms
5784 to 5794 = 0.2 angstroms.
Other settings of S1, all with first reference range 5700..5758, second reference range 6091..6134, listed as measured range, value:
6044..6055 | -0.7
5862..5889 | 3.5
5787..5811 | -0.8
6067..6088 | -1.3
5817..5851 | -1.2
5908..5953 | 1.1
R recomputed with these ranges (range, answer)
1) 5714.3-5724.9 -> 13.7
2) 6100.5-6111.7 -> 14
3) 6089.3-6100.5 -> 14.5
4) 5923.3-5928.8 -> 13.4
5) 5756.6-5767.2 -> 13.9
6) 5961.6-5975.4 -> 13.7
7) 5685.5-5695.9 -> 12.8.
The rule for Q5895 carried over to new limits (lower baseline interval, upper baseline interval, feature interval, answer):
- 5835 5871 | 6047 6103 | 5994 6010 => 0.2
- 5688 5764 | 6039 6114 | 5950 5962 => 0.6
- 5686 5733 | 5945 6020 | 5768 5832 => -2.7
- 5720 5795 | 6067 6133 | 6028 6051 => -0.6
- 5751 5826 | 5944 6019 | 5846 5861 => 0.5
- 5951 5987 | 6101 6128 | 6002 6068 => -3.0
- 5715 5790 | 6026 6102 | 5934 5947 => 0.5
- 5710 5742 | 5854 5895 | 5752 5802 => -4.6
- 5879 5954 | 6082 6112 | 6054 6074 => -1.1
